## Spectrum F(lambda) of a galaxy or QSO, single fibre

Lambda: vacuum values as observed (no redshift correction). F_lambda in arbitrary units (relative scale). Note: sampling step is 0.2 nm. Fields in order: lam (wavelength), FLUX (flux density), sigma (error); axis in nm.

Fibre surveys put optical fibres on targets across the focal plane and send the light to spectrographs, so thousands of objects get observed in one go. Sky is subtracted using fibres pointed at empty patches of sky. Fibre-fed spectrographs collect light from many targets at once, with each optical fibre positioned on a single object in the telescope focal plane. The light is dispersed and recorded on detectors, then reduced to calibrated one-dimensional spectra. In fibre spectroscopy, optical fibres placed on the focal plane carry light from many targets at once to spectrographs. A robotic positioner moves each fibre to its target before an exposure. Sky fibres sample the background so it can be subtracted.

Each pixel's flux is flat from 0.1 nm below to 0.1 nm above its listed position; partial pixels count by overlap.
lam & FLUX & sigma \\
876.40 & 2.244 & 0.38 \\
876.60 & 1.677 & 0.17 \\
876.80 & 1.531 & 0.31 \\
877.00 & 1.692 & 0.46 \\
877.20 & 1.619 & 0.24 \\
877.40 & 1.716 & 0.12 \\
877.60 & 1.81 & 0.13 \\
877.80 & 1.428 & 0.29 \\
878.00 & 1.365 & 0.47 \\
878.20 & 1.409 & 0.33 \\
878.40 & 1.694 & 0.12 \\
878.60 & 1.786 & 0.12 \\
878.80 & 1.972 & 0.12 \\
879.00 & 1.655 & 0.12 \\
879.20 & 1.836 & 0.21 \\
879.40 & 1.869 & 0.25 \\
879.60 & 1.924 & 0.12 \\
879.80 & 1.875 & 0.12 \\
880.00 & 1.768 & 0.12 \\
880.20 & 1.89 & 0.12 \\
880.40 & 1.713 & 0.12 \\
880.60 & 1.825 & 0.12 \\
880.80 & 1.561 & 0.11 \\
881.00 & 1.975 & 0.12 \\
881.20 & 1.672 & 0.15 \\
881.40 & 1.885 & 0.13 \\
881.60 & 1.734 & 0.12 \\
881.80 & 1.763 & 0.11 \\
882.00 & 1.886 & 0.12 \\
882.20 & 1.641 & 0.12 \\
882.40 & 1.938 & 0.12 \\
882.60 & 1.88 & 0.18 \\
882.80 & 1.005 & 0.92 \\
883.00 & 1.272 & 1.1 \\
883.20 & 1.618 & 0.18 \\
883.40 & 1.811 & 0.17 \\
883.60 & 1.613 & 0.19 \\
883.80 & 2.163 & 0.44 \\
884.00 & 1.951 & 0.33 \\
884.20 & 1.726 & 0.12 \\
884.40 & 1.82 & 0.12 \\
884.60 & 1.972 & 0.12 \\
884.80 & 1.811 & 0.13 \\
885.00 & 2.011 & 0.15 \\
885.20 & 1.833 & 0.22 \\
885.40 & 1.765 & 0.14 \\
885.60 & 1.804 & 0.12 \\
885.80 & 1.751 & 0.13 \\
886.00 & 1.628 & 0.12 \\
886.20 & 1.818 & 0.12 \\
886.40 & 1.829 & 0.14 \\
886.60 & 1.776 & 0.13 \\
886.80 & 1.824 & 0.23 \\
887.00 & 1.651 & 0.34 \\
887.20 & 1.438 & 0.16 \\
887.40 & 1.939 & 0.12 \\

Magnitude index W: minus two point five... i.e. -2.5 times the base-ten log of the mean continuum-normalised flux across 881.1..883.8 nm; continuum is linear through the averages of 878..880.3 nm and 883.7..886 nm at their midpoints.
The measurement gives 0.08 mag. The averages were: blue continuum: 1.77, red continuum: 1.86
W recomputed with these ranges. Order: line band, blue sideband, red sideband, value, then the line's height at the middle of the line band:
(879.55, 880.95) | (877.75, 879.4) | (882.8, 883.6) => -0.12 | 1.61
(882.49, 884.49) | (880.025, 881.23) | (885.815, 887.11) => 0.05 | 1.77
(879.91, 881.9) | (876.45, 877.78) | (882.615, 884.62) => -0.06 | 1.69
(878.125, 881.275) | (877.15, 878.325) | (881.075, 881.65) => -0.07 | 1.68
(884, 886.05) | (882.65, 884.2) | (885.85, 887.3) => -0.09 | 1.68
